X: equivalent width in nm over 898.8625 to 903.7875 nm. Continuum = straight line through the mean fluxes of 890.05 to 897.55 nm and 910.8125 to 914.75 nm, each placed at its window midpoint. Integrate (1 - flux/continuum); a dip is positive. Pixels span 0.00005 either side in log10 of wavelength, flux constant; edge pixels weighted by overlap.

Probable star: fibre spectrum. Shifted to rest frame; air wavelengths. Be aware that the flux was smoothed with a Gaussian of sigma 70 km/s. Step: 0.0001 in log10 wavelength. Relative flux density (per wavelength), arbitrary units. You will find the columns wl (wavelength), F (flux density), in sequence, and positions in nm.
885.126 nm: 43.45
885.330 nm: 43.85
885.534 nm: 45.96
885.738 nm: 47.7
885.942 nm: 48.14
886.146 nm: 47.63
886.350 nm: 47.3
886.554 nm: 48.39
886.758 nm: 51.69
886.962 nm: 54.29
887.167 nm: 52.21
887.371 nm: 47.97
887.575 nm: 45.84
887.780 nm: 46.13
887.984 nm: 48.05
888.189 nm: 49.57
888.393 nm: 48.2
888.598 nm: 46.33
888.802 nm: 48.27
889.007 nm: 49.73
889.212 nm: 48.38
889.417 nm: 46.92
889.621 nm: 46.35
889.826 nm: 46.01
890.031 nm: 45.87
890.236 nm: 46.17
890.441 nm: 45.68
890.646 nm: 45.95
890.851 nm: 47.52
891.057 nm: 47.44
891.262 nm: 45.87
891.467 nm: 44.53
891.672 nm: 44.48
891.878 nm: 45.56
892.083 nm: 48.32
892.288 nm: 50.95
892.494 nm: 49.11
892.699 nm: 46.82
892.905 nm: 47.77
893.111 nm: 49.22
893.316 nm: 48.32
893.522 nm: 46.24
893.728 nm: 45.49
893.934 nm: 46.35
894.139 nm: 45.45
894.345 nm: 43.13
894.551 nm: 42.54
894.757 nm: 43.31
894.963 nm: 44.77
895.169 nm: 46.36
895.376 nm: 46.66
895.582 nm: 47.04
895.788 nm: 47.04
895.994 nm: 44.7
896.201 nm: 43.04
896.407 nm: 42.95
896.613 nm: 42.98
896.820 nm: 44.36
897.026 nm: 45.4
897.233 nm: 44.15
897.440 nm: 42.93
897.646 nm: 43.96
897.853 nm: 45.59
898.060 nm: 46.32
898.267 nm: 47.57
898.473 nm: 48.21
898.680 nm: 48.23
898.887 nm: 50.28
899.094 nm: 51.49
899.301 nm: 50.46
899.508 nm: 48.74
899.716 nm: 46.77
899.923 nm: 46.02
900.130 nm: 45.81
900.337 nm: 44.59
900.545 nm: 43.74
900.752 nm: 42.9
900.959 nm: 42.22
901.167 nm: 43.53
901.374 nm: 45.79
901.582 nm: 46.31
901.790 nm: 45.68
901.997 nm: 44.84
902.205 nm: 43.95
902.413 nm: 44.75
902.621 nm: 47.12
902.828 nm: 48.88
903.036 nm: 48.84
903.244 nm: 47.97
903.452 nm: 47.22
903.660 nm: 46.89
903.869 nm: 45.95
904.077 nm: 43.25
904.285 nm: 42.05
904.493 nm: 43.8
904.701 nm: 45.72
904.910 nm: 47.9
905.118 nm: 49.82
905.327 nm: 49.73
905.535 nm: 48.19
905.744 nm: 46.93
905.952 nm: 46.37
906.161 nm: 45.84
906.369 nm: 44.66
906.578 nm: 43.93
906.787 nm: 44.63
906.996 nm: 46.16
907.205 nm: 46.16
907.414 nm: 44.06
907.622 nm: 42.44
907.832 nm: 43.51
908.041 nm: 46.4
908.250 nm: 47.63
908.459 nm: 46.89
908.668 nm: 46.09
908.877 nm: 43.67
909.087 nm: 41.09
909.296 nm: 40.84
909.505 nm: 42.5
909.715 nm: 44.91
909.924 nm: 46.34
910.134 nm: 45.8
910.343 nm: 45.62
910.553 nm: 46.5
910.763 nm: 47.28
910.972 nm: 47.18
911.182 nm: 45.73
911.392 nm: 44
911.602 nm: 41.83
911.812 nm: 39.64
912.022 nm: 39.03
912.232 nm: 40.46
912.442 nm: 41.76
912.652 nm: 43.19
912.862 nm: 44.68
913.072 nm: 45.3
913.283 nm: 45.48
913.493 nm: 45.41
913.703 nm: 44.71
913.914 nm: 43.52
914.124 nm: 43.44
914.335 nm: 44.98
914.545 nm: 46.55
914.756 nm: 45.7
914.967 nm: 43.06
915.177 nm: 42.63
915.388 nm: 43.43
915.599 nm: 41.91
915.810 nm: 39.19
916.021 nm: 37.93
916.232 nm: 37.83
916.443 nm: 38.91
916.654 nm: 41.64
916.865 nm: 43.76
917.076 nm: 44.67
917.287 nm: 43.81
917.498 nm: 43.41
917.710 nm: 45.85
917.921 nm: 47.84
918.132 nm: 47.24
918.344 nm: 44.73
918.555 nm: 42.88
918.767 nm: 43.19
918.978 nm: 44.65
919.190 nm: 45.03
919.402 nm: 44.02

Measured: -0.15 nm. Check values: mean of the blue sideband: 45.8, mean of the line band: 46.4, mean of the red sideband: 43.8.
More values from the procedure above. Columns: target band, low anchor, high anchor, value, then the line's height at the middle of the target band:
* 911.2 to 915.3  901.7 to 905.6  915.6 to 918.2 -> 0.01 nm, 43.6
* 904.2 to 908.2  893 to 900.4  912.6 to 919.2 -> -0.08 nm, 44.8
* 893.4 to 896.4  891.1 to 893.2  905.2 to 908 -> 0.12 nm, 46.9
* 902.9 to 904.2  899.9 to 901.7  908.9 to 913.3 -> -0.07 nm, 44.3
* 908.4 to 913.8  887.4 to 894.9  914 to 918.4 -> -0.01 nm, 44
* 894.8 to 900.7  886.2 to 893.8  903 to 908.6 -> 0.10 nm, 46.8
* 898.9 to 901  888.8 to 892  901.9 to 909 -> -0.02 nm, 46.1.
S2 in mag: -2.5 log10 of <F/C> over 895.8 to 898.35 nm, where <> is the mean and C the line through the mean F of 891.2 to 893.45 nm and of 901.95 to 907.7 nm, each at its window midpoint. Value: 0.055 mag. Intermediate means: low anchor 47.4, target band 44.6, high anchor 46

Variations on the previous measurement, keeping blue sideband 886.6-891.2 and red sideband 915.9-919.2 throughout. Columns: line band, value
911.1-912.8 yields 0.06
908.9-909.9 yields 0.05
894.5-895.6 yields 0.04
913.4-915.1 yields -0.02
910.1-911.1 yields -0.05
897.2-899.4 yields -0.02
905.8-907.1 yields -0.01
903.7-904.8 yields 0.03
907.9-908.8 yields -0.04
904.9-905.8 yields -0.08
